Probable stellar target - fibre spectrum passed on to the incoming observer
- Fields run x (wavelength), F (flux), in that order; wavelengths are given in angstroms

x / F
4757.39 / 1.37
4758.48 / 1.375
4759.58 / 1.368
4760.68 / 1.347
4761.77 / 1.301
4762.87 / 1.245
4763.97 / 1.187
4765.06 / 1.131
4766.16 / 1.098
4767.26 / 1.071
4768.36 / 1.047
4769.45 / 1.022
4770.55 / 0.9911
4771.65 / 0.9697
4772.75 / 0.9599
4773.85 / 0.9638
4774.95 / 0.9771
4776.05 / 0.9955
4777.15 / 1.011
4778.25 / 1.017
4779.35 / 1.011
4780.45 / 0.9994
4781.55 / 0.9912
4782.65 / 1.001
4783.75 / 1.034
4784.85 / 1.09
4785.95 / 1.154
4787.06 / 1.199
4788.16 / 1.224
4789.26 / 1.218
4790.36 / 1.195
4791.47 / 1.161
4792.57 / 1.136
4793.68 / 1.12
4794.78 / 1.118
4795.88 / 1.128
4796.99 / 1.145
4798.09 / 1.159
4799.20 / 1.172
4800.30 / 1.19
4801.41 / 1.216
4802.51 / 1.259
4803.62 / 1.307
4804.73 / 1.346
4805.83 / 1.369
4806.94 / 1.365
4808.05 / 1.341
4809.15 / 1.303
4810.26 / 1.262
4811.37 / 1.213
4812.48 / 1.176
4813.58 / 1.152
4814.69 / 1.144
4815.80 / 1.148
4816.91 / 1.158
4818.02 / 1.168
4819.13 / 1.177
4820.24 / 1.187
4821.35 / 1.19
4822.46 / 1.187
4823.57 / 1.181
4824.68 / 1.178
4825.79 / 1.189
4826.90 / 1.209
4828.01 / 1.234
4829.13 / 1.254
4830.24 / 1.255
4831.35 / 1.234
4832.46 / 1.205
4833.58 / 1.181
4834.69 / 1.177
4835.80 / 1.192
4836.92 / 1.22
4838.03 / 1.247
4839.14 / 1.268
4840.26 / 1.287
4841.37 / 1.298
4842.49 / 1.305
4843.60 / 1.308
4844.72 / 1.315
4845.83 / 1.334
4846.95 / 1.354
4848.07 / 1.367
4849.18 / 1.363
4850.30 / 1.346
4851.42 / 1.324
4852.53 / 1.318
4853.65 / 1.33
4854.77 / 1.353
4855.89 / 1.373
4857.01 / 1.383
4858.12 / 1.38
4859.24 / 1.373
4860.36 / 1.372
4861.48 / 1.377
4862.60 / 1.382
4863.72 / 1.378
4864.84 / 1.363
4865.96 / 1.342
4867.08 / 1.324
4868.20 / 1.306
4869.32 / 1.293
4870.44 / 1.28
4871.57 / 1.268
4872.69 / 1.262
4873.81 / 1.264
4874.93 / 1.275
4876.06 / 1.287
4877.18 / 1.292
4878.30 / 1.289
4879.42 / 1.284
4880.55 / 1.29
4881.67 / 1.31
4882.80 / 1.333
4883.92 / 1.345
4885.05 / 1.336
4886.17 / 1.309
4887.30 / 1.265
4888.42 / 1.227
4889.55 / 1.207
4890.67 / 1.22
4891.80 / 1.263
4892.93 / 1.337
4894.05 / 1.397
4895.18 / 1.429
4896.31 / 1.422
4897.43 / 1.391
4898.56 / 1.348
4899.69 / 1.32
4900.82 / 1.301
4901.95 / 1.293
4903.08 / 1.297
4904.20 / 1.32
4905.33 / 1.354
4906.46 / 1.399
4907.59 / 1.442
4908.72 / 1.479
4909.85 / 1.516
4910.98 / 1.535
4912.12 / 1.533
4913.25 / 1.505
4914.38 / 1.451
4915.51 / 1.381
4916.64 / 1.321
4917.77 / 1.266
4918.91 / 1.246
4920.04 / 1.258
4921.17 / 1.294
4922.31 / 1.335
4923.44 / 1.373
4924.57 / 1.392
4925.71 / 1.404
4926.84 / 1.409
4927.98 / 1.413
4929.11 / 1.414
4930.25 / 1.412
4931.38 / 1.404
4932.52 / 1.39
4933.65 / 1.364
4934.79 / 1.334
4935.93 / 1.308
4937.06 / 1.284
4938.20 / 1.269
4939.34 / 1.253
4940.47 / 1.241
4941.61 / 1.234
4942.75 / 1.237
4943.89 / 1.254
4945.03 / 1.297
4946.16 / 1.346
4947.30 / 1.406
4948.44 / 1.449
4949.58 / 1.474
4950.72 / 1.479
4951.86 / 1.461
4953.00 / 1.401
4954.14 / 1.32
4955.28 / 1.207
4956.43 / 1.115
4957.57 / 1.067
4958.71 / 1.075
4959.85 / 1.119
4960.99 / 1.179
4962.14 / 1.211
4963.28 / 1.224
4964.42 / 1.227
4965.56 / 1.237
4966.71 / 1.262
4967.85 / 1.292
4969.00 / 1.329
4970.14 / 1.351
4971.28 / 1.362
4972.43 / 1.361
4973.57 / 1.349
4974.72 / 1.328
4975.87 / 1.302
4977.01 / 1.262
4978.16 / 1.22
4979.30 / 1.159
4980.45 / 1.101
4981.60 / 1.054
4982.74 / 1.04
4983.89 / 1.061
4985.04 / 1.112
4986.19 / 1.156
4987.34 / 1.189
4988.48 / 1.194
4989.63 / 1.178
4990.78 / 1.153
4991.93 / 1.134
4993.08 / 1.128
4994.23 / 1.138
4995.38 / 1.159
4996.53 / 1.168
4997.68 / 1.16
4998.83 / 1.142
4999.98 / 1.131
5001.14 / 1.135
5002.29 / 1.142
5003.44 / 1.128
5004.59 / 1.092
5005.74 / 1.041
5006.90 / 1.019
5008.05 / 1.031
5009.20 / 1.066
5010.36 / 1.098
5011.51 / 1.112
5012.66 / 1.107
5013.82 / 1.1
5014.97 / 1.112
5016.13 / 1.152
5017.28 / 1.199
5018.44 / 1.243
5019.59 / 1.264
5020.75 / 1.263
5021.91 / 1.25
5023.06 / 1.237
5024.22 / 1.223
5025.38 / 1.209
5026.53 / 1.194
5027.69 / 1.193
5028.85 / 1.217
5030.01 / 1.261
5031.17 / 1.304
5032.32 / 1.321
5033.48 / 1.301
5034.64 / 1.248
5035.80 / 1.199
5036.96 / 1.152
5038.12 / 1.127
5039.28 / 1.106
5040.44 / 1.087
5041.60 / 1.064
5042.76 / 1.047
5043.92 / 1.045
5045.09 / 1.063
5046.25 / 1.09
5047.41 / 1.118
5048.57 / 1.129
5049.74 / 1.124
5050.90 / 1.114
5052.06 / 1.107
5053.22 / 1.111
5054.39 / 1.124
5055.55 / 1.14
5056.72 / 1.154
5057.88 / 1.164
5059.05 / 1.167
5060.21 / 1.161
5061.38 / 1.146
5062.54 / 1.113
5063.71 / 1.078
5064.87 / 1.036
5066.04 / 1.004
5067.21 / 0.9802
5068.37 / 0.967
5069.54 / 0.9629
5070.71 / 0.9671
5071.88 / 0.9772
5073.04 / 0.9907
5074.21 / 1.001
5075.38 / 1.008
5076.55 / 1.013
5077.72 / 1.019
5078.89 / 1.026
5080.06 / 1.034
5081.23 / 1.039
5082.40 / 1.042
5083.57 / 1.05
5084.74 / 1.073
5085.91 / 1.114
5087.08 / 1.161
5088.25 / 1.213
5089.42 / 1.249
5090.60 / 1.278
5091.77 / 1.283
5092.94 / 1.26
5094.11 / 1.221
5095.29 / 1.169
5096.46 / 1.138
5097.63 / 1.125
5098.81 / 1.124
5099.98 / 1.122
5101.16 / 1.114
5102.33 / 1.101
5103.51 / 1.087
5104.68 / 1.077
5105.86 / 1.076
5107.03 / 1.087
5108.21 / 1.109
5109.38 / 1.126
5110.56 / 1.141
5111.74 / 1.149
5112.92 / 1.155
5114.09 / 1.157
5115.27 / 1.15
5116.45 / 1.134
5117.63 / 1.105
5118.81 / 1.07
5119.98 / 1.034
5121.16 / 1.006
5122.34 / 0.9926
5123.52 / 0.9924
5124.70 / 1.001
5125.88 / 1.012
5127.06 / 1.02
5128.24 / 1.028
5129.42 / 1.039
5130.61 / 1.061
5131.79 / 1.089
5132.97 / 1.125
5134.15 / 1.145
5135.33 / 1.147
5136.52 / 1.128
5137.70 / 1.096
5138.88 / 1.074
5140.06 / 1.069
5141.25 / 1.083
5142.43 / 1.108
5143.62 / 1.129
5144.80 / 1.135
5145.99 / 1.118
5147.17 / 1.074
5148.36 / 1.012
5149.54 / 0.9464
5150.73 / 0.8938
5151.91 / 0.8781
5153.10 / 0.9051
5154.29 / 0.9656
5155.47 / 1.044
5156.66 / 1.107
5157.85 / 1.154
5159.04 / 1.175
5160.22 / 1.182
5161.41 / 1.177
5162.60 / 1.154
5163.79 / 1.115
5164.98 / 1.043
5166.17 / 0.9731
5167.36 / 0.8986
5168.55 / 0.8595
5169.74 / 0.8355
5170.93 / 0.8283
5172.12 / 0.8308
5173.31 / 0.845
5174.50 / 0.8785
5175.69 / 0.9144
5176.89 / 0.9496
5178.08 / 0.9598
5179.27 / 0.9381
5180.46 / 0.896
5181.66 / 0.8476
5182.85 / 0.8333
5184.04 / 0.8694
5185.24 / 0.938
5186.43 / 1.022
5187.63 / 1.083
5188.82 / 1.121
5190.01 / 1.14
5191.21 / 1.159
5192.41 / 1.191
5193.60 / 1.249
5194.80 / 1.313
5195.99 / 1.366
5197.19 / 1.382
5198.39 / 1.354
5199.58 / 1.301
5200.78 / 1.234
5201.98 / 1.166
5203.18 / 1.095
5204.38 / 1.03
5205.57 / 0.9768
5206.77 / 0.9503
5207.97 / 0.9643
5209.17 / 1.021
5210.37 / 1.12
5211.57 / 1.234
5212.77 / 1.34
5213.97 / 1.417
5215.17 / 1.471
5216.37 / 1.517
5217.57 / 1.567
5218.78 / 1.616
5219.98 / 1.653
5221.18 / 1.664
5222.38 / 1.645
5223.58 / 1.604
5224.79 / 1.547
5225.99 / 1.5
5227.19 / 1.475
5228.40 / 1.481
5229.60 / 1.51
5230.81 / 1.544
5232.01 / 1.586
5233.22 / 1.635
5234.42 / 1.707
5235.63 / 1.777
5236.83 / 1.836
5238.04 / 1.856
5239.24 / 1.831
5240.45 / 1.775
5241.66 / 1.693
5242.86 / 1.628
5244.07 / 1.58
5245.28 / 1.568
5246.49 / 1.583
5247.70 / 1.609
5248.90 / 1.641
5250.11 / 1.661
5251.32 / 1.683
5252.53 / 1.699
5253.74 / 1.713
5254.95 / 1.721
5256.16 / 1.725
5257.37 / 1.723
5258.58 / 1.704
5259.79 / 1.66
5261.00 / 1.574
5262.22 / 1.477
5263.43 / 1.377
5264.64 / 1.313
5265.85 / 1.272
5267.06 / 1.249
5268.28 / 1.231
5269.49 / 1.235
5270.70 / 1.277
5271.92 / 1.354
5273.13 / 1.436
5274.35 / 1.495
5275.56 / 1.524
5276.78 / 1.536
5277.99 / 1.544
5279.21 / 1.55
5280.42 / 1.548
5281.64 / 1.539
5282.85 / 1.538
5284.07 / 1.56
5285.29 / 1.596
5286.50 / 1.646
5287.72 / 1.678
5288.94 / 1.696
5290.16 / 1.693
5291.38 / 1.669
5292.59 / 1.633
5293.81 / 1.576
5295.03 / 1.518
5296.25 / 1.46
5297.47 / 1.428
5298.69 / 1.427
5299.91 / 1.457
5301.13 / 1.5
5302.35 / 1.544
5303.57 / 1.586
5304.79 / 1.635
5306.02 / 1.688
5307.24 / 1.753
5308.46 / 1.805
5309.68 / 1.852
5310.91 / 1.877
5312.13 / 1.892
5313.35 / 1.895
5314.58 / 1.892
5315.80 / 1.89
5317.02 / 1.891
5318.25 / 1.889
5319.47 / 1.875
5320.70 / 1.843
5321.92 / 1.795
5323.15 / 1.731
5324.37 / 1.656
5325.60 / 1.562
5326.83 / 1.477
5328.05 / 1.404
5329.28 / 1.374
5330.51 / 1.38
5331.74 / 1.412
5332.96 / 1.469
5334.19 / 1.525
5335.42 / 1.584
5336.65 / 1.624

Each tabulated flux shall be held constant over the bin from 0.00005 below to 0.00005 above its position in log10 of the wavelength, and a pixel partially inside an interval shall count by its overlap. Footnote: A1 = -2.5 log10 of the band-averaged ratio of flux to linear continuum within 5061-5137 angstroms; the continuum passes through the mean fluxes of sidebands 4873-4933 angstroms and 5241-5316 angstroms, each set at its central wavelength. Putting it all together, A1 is 0.33 mag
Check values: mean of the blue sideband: 1.35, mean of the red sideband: 1.59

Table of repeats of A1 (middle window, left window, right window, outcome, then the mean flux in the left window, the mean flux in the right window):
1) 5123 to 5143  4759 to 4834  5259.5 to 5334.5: 0.32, 1.16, 1.58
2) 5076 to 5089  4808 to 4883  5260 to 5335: 0.31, 1.27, 1.58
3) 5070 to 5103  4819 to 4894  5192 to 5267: 0.27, 1.29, 1.49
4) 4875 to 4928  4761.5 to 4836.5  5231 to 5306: -0.08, 1.16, 1.57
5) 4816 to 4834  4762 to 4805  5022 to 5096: -0.08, 1.11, 1.12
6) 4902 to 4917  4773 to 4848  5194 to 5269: -0.13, 1.19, 1.49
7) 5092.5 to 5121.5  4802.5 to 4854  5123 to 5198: -0.05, 1.25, 1.04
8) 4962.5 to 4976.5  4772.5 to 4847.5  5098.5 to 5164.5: -0.15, 1.18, 1.08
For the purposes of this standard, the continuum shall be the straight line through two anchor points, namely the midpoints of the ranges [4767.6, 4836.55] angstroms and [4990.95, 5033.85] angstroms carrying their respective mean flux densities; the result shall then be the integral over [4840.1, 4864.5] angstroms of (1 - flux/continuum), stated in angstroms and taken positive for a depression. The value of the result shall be -4.01 angstroms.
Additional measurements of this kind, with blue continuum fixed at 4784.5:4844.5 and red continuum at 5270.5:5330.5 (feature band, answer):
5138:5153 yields 4.6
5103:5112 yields 2.2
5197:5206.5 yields 2.3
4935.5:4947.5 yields 0.4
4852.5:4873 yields -1.4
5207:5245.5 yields 0.7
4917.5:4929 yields -0.3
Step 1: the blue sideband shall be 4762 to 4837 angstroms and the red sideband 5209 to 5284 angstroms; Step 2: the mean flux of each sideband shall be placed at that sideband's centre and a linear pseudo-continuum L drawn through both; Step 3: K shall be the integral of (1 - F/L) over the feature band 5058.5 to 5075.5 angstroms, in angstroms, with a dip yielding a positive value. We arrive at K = 4.3 angstroms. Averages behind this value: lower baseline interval 1.15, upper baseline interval 1.54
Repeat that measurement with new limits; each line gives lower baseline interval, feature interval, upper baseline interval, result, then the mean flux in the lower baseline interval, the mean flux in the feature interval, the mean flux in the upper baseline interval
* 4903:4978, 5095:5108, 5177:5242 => 2.2 angstroms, 1.33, 1.11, 1.33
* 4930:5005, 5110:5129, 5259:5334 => 4.4 angstroms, 1.24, 1.07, 1.58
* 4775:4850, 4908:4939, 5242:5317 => -2.2 angstroms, 1.2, 1.38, 1.59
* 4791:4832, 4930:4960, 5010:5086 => -3.8 angstroms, 1.21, 1.31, 1.12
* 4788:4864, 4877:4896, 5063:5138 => -1.4 angstroms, 1.25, 1.3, 1.09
